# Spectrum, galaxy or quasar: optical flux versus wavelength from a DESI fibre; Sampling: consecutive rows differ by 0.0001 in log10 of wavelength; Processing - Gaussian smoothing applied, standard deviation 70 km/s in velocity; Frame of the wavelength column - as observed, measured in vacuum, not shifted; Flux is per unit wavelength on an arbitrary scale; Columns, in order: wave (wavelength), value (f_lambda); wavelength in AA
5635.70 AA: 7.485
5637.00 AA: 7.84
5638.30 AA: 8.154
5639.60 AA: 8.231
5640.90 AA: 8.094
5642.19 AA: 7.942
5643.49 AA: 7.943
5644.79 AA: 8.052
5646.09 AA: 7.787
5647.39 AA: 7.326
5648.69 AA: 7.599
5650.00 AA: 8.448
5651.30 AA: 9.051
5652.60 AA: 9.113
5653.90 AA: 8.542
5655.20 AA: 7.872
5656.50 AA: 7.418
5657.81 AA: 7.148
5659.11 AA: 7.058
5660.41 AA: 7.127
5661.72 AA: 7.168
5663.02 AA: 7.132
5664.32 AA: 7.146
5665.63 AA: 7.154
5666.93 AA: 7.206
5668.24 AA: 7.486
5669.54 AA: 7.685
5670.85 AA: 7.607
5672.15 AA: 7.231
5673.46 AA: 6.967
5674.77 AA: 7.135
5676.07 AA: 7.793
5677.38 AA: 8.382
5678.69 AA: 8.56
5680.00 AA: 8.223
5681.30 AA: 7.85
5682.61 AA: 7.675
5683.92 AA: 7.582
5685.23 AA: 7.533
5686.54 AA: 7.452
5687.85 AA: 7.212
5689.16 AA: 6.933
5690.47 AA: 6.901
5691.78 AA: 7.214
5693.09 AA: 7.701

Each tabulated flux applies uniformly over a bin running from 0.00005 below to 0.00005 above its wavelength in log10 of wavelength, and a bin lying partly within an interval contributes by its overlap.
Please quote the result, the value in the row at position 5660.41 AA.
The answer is 7.127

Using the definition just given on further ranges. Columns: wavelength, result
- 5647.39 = 7.326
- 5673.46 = 6.967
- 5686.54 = 7.452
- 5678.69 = 8.56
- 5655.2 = 7.872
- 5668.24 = 7.486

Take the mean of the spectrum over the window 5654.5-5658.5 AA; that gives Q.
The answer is 7.49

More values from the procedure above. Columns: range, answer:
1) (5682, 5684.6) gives 7.62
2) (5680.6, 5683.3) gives 7.78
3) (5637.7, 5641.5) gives 8.15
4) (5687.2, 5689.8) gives 7.07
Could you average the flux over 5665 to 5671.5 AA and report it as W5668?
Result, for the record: 7.43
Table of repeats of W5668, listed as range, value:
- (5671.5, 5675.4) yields 7.1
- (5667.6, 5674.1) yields 7.4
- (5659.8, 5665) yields 7.14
